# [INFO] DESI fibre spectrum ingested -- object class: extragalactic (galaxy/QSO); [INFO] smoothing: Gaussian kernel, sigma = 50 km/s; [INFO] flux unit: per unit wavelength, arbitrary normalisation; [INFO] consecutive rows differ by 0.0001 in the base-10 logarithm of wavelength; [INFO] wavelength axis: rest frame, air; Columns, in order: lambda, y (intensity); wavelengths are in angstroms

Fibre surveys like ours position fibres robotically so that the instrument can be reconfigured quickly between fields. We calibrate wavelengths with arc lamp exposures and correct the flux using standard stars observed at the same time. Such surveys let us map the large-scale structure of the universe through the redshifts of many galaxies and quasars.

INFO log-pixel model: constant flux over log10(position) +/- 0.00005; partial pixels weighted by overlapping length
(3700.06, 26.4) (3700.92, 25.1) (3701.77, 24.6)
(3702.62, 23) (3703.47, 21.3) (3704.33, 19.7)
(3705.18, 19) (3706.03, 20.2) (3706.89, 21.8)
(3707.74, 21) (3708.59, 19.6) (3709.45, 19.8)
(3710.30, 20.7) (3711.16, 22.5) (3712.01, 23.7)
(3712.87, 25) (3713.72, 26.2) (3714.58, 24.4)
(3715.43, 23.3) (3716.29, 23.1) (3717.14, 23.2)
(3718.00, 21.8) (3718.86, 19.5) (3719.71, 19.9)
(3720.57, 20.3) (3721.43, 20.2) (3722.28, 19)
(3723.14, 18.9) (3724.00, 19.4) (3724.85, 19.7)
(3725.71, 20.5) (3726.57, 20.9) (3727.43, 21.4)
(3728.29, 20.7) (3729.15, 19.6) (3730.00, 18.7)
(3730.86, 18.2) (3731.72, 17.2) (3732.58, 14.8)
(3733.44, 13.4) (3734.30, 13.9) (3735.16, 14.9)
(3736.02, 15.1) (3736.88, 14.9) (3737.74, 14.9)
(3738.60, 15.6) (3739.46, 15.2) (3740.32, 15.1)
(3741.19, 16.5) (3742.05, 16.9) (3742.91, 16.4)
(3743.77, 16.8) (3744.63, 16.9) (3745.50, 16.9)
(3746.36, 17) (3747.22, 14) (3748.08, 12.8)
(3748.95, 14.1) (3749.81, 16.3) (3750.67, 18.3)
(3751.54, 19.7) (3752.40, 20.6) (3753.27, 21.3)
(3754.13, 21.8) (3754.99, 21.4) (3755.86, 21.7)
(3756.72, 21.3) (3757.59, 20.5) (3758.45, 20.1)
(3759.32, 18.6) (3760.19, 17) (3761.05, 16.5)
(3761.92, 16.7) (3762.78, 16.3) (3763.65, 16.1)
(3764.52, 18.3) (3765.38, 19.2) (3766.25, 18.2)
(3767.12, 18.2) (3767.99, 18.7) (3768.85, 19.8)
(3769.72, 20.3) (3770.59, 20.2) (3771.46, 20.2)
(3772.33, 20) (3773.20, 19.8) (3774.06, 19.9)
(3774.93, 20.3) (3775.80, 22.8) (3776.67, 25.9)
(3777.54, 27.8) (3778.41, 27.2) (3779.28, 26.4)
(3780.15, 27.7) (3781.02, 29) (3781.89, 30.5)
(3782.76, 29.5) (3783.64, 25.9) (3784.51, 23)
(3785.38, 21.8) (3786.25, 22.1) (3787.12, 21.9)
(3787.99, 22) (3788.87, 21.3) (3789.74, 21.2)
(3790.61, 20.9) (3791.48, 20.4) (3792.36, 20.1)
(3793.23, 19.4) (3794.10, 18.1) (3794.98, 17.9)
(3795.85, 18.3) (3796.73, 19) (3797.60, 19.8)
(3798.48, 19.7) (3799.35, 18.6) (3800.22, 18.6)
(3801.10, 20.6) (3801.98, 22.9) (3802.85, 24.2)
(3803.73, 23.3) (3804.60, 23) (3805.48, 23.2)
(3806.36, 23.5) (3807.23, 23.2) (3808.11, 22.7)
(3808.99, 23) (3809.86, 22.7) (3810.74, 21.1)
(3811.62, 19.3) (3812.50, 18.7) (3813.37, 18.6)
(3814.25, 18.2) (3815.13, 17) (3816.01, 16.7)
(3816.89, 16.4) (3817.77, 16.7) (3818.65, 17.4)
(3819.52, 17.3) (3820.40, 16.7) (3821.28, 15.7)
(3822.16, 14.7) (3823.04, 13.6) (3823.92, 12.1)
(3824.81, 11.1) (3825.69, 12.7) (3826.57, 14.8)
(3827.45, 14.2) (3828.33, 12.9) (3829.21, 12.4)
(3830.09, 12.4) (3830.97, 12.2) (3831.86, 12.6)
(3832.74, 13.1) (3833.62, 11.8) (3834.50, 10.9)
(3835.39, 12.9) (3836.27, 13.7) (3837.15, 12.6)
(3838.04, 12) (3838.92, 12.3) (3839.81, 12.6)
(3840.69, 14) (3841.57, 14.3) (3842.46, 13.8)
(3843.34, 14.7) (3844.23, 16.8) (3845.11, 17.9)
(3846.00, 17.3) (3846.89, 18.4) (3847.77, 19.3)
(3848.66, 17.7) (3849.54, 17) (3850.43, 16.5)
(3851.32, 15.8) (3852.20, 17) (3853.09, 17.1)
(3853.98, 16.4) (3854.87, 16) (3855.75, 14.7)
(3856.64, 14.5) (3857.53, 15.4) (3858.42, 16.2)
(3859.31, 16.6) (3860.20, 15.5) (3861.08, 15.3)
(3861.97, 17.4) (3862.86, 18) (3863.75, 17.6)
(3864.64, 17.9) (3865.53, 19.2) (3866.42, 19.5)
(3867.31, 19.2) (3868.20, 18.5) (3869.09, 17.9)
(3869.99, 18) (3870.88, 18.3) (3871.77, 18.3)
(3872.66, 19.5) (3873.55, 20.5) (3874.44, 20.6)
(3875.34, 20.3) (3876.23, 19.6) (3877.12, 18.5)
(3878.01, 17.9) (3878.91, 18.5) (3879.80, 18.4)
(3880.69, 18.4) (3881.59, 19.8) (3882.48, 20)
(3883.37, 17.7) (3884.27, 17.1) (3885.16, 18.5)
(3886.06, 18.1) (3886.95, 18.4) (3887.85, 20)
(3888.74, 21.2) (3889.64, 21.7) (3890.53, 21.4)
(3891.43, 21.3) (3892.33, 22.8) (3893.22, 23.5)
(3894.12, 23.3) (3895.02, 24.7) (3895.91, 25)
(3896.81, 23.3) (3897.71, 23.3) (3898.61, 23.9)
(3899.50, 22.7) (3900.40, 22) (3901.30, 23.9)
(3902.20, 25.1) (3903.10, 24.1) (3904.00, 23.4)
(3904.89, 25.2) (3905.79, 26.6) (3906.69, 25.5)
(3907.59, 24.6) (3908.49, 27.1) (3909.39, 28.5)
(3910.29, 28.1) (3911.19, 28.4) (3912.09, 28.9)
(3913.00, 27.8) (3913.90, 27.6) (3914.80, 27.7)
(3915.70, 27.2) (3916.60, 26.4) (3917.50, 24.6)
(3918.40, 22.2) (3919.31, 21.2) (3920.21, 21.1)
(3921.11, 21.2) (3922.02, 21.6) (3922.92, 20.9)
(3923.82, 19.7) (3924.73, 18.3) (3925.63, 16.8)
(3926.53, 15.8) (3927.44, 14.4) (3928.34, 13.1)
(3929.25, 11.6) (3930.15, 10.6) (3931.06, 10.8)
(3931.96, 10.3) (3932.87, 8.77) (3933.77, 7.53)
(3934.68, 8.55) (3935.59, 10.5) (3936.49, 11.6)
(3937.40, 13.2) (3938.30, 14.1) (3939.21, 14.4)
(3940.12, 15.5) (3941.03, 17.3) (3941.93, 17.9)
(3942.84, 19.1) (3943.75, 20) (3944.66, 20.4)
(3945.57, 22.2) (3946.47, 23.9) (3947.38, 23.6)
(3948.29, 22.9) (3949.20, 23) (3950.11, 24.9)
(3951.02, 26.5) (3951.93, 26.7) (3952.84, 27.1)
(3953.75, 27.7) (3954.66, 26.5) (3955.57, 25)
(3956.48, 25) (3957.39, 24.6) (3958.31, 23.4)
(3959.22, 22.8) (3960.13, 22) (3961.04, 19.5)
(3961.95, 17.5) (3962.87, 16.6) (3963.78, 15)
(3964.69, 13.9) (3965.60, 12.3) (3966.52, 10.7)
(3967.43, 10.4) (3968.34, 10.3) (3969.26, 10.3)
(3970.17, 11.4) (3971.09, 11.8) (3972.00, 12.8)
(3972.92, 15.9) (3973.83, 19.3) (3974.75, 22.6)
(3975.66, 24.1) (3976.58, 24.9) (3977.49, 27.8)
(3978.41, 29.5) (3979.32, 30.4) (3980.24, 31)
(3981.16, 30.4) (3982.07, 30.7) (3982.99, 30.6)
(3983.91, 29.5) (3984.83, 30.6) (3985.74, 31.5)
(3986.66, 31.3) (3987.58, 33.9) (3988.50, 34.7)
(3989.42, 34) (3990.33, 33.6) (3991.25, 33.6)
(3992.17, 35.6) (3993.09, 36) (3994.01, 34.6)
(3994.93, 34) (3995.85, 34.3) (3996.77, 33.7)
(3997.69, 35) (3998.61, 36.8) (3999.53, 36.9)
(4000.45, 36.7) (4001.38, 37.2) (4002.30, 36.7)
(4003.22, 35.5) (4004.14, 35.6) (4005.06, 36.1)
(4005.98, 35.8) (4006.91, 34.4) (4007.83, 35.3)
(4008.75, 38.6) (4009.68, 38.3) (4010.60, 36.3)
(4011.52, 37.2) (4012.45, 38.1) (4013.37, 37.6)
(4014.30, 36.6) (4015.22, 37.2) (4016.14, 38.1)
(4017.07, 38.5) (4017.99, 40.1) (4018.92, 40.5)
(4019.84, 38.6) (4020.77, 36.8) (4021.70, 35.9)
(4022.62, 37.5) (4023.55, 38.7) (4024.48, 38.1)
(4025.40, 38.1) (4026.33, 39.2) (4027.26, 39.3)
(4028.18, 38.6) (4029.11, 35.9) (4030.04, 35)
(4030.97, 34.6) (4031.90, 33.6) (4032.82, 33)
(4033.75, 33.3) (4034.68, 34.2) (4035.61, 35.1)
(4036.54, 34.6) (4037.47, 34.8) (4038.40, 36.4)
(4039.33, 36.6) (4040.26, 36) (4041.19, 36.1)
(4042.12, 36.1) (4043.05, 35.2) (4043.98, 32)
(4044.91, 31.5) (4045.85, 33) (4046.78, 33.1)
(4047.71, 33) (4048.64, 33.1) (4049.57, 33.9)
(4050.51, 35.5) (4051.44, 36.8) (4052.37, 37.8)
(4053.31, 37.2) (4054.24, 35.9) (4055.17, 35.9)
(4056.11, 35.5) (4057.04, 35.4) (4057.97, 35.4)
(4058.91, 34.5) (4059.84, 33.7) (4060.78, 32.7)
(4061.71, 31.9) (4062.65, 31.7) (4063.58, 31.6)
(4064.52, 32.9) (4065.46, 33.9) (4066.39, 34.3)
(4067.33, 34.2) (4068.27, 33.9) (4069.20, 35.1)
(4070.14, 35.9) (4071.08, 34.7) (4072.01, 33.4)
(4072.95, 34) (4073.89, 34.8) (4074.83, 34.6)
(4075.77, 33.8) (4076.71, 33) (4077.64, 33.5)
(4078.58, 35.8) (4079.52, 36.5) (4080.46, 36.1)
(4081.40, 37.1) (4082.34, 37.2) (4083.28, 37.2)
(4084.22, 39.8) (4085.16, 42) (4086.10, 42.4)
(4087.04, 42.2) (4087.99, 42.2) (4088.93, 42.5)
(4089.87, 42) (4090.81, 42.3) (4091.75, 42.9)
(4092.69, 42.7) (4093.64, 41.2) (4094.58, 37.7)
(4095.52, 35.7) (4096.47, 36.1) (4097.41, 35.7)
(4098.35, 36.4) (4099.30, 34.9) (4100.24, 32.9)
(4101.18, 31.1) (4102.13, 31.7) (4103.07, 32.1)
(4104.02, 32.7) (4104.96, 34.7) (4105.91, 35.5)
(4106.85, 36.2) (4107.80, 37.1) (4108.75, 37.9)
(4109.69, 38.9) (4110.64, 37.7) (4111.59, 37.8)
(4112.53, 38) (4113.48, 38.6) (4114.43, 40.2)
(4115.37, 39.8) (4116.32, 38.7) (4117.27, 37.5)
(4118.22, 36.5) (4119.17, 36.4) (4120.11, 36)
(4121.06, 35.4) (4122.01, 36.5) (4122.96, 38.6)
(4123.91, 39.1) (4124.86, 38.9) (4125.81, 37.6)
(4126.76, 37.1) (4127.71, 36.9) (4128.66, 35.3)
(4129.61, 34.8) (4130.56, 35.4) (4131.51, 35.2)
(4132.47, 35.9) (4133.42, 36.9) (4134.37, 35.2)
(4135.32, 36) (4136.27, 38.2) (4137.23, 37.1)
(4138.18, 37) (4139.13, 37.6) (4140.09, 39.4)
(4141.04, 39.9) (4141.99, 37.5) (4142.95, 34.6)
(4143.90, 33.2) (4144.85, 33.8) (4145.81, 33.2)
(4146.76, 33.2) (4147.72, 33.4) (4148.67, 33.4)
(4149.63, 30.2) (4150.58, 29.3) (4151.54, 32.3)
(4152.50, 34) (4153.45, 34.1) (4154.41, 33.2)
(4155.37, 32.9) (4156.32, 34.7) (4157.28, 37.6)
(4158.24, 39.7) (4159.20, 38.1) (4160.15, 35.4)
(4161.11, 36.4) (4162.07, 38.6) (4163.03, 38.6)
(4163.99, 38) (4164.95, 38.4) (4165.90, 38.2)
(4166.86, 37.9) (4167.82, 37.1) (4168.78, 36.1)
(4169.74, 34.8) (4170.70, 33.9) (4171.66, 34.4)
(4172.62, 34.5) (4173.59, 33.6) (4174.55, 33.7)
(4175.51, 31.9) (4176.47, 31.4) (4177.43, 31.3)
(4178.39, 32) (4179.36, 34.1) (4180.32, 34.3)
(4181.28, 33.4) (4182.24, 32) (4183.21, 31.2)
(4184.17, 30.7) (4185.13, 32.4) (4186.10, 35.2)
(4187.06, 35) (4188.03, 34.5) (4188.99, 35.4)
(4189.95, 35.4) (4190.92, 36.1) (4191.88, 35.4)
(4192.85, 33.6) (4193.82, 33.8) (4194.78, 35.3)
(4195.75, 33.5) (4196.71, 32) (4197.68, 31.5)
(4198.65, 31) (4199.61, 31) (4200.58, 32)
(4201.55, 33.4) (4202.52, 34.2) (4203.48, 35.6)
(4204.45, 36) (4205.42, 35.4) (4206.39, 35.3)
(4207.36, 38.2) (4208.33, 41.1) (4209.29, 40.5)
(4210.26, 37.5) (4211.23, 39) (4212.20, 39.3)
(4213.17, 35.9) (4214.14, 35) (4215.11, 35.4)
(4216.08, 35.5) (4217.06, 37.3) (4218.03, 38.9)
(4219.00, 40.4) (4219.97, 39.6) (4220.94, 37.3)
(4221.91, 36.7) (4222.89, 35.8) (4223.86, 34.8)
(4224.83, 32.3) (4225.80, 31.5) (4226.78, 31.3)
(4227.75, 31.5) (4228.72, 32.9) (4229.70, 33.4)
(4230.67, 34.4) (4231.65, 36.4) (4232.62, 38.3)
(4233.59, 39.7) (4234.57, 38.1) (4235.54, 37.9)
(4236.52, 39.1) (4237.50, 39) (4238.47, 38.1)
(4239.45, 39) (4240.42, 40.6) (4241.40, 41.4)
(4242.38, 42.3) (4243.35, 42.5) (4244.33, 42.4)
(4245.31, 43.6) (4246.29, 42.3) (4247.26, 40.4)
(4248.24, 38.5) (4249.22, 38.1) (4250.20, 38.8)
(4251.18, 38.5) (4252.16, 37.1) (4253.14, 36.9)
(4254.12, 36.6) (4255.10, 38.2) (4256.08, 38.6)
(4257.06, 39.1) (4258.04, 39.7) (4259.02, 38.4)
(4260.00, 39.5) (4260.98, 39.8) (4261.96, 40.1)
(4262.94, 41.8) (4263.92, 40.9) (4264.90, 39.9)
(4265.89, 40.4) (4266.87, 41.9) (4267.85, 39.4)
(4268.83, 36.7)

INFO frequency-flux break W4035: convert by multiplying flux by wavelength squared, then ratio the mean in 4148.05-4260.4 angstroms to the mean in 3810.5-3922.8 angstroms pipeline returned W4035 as 2.3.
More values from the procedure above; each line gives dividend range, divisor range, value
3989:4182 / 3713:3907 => 2.18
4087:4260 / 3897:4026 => 1.56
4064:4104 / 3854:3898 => 2.13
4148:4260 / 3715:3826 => 2.30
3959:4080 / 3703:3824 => 1.85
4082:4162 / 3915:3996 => 1.84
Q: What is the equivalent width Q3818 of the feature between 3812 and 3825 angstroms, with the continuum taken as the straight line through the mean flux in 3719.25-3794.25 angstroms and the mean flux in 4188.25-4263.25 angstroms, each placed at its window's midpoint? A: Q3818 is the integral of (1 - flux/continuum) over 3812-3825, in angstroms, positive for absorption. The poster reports 3.39 angstroms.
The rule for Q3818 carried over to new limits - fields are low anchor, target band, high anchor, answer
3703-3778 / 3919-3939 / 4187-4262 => 8.8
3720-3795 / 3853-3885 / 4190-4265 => 7.9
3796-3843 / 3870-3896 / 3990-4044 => 3.4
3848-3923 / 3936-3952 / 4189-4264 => 2.7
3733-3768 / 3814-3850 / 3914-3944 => 5.2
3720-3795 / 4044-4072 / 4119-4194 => -2.6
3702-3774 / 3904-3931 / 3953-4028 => 4.4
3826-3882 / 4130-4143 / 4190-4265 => -2.0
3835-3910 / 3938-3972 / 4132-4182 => 6.3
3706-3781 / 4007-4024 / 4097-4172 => -3.7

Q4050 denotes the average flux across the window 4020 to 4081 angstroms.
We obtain 35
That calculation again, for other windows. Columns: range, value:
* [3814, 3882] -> 16.1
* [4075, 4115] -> 37.4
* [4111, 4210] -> 35.4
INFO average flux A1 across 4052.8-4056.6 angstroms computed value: 36.1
